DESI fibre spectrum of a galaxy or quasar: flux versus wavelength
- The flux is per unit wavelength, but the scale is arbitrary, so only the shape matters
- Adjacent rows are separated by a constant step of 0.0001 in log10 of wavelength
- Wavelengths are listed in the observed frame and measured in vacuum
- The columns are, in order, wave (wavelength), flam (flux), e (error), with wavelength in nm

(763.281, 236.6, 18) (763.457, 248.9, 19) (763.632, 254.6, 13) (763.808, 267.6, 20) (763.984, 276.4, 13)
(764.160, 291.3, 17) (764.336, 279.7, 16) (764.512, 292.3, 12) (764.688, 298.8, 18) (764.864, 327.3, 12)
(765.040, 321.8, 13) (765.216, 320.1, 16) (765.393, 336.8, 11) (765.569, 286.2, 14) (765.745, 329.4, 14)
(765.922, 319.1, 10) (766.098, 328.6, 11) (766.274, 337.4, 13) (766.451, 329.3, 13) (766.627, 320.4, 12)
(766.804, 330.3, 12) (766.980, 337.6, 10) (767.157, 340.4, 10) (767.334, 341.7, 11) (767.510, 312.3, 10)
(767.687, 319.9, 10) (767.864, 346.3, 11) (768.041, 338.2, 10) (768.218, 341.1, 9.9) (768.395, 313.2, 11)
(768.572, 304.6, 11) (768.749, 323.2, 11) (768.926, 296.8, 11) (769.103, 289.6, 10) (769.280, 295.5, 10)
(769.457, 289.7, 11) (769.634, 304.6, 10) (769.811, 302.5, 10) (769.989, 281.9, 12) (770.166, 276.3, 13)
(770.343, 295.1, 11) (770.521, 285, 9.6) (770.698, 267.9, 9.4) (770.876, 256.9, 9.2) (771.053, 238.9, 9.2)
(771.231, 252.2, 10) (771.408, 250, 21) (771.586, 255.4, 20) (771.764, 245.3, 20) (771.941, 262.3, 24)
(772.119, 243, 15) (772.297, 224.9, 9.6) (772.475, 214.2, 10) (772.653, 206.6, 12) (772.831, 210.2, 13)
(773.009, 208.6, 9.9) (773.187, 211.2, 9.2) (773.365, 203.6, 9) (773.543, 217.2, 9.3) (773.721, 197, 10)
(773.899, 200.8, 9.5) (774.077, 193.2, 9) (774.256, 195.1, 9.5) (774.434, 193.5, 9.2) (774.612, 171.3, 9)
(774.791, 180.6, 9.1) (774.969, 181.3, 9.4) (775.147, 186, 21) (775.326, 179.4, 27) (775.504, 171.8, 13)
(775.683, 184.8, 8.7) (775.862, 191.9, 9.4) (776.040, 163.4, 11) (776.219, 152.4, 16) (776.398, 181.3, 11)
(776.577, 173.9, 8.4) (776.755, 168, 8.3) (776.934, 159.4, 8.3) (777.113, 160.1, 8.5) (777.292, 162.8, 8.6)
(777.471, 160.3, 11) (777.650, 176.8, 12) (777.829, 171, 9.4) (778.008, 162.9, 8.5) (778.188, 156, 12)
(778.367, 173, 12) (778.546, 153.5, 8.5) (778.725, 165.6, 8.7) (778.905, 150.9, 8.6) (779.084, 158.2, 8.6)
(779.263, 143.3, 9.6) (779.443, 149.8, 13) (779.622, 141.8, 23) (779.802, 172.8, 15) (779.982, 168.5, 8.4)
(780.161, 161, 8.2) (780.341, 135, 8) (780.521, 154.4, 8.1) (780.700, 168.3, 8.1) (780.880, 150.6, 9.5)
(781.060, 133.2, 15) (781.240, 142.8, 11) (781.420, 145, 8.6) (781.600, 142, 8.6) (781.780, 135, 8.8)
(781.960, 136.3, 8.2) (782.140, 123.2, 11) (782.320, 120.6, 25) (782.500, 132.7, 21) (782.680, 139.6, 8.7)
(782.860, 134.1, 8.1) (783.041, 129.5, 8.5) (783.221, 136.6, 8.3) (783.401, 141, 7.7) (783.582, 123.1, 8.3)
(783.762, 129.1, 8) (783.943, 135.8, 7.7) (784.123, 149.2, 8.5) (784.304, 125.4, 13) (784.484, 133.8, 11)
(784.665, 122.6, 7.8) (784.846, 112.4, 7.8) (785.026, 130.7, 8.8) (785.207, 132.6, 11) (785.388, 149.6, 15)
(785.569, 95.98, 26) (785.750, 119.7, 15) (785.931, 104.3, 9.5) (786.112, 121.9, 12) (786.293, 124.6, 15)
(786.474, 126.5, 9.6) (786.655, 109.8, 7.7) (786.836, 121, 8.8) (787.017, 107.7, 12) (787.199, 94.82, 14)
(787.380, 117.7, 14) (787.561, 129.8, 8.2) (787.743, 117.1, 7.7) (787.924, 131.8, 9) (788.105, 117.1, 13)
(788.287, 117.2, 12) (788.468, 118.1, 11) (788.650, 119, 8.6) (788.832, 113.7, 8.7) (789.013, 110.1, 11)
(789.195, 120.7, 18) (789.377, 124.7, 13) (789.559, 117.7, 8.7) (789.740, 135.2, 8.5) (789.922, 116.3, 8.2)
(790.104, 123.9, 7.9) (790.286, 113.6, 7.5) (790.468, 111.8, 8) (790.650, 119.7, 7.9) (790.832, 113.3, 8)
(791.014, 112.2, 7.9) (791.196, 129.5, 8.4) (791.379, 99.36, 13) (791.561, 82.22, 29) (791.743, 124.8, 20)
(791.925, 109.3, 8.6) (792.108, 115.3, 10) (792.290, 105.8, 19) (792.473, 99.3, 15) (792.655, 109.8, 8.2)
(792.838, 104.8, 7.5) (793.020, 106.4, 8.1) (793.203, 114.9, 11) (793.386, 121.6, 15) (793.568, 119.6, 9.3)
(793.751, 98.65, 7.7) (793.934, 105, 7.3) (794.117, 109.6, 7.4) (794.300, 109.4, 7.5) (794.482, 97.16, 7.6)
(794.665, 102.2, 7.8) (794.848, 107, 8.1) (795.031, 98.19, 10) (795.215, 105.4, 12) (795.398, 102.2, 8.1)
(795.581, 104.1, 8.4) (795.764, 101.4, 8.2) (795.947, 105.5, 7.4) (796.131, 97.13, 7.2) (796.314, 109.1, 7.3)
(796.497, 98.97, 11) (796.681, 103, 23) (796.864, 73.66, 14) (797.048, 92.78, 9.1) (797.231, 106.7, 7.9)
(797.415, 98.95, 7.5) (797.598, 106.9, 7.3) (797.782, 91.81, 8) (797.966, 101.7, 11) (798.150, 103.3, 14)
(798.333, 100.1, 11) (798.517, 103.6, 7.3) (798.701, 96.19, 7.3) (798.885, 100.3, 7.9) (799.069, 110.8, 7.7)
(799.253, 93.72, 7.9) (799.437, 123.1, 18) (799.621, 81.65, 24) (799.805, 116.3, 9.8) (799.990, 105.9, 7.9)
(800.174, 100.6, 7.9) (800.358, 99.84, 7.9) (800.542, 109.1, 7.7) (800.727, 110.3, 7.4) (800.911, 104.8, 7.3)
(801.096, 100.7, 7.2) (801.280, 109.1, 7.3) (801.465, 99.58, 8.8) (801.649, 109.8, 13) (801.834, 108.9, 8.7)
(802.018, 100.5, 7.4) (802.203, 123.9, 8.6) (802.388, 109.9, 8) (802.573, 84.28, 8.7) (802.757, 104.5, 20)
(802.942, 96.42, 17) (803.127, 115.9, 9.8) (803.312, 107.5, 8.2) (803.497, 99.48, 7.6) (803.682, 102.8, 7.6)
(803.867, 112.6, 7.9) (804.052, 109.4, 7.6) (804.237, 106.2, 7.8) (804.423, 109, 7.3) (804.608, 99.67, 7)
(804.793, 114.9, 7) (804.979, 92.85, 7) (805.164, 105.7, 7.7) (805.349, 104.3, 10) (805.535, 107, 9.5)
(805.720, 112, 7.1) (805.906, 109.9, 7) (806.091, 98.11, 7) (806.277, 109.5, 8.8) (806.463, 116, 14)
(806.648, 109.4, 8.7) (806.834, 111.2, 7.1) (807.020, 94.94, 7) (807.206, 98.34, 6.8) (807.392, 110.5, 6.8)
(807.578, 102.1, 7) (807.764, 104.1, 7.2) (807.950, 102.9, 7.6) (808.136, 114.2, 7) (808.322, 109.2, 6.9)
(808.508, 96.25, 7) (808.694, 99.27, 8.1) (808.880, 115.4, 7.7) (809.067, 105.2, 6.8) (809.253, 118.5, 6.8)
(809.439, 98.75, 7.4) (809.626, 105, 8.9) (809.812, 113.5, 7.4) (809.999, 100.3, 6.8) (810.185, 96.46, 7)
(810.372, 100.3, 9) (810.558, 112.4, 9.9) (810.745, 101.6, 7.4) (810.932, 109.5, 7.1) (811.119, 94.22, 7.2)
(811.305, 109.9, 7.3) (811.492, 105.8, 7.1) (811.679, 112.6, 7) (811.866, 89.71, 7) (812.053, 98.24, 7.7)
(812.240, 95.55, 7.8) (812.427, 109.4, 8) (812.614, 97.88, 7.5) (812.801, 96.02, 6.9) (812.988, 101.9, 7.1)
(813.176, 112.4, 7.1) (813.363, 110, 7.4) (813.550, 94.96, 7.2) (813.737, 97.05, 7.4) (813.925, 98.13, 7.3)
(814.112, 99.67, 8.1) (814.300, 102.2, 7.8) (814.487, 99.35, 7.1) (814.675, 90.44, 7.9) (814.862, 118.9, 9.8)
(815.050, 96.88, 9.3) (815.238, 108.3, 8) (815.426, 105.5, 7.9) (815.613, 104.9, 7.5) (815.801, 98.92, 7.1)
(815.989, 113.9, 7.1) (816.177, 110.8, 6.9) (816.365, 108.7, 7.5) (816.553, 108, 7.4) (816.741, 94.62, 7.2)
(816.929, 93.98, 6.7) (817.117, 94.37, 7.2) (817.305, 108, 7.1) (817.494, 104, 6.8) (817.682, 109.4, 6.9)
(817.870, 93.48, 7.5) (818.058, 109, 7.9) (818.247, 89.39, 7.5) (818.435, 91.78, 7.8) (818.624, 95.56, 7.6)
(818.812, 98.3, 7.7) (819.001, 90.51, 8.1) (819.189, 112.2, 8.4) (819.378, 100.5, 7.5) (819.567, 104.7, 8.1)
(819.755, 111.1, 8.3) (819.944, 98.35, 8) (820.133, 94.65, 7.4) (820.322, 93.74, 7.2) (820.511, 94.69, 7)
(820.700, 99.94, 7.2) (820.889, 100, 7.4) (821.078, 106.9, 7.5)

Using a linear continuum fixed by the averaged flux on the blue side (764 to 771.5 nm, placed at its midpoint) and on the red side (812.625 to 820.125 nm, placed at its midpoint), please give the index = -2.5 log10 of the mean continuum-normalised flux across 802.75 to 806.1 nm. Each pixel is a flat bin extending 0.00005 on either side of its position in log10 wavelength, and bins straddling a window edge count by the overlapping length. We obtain 0.391 mag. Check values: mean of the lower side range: 306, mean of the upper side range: 102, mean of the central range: 106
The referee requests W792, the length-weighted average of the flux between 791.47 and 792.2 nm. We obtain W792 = 108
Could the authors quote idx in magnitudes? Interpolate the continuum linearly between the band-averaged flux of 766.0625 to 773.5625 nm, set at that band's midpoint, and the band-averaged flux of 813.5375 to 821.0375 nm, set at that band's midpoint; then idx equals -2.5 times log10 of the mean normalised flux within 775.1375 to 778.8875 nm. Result 0.45 mag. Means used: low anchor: 283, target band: 169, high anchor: 101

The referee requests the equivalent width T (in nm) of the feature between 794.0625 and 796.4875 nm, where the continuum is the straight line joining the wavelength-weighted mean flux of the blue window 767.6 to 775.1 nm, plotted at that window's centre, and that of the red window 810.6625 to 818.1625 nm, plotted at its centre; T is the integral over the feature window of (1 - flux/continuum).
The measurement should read 0.95 nm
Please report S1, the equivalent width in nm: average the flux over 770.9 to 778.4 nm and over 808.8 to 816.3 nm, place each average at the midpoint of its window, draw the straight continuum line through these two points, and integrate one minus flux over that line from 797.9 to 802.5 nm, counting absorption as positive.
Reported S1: 0.99 nm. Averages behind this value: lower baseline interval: 196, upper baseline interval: 104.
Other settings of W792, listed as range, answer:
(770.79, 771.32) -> 250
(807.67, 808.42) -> 108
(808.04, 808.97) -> 107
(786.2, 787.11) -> 118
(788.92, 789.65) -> 118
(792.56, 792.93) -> 107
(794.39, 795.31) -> 102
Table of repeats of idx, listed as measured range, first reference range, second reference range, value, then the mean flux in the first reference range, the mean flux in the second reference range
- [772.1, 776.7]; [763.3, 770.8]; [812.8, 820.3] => 0.391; 306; 102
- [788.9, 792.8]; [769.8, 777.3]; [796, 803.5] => 0.225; 212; 103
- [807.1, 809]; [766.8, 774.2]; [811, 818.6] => 0.210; 271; 102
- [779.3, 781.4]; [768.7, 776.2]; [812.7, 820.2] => 0.344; 232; 102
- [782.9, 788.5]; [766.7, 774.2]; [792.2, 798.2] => 0.332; 272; 103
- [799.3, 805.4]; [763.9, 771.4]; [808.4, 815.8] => 0.363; 306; 103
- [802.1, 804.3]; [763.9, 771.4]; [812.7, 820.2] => 0.427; 306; 102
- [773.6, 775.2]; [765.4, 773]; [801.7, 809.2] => 0.362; 291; 106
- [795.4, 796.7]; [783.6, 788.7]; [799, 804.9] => 0.092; 122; 106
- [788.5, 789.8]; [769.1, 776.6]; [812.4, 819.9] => 0.434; 225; 102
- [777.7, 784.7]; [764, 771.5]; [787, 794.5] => 0.311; 306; 114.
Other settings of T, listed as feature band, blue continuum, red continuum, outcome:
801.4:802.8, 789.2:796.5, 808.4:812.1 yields 0.02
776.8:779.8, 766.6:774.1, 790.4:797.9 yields 0.80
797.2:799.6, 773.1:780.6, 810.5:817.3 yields 0.54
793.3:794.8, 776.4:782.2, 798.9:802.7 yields 0.16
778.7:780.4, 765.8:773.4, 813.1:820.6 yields 0.63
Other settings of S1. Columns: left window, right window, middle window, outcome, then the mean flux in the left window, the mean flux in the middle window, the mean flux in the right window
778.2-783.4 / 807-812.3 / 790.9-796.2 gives 0.86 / 146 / 107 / 104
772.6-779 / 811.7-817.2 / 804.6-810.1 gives 0.48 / 180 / 106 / 102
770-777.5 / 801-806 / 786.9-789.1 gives 0.60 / 209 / 116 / 106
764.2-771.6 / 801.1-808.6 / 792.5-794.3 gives 0.62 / 305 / 110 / 106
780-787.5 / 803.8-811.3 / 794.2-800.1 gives 0.77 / 131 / 102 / 106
